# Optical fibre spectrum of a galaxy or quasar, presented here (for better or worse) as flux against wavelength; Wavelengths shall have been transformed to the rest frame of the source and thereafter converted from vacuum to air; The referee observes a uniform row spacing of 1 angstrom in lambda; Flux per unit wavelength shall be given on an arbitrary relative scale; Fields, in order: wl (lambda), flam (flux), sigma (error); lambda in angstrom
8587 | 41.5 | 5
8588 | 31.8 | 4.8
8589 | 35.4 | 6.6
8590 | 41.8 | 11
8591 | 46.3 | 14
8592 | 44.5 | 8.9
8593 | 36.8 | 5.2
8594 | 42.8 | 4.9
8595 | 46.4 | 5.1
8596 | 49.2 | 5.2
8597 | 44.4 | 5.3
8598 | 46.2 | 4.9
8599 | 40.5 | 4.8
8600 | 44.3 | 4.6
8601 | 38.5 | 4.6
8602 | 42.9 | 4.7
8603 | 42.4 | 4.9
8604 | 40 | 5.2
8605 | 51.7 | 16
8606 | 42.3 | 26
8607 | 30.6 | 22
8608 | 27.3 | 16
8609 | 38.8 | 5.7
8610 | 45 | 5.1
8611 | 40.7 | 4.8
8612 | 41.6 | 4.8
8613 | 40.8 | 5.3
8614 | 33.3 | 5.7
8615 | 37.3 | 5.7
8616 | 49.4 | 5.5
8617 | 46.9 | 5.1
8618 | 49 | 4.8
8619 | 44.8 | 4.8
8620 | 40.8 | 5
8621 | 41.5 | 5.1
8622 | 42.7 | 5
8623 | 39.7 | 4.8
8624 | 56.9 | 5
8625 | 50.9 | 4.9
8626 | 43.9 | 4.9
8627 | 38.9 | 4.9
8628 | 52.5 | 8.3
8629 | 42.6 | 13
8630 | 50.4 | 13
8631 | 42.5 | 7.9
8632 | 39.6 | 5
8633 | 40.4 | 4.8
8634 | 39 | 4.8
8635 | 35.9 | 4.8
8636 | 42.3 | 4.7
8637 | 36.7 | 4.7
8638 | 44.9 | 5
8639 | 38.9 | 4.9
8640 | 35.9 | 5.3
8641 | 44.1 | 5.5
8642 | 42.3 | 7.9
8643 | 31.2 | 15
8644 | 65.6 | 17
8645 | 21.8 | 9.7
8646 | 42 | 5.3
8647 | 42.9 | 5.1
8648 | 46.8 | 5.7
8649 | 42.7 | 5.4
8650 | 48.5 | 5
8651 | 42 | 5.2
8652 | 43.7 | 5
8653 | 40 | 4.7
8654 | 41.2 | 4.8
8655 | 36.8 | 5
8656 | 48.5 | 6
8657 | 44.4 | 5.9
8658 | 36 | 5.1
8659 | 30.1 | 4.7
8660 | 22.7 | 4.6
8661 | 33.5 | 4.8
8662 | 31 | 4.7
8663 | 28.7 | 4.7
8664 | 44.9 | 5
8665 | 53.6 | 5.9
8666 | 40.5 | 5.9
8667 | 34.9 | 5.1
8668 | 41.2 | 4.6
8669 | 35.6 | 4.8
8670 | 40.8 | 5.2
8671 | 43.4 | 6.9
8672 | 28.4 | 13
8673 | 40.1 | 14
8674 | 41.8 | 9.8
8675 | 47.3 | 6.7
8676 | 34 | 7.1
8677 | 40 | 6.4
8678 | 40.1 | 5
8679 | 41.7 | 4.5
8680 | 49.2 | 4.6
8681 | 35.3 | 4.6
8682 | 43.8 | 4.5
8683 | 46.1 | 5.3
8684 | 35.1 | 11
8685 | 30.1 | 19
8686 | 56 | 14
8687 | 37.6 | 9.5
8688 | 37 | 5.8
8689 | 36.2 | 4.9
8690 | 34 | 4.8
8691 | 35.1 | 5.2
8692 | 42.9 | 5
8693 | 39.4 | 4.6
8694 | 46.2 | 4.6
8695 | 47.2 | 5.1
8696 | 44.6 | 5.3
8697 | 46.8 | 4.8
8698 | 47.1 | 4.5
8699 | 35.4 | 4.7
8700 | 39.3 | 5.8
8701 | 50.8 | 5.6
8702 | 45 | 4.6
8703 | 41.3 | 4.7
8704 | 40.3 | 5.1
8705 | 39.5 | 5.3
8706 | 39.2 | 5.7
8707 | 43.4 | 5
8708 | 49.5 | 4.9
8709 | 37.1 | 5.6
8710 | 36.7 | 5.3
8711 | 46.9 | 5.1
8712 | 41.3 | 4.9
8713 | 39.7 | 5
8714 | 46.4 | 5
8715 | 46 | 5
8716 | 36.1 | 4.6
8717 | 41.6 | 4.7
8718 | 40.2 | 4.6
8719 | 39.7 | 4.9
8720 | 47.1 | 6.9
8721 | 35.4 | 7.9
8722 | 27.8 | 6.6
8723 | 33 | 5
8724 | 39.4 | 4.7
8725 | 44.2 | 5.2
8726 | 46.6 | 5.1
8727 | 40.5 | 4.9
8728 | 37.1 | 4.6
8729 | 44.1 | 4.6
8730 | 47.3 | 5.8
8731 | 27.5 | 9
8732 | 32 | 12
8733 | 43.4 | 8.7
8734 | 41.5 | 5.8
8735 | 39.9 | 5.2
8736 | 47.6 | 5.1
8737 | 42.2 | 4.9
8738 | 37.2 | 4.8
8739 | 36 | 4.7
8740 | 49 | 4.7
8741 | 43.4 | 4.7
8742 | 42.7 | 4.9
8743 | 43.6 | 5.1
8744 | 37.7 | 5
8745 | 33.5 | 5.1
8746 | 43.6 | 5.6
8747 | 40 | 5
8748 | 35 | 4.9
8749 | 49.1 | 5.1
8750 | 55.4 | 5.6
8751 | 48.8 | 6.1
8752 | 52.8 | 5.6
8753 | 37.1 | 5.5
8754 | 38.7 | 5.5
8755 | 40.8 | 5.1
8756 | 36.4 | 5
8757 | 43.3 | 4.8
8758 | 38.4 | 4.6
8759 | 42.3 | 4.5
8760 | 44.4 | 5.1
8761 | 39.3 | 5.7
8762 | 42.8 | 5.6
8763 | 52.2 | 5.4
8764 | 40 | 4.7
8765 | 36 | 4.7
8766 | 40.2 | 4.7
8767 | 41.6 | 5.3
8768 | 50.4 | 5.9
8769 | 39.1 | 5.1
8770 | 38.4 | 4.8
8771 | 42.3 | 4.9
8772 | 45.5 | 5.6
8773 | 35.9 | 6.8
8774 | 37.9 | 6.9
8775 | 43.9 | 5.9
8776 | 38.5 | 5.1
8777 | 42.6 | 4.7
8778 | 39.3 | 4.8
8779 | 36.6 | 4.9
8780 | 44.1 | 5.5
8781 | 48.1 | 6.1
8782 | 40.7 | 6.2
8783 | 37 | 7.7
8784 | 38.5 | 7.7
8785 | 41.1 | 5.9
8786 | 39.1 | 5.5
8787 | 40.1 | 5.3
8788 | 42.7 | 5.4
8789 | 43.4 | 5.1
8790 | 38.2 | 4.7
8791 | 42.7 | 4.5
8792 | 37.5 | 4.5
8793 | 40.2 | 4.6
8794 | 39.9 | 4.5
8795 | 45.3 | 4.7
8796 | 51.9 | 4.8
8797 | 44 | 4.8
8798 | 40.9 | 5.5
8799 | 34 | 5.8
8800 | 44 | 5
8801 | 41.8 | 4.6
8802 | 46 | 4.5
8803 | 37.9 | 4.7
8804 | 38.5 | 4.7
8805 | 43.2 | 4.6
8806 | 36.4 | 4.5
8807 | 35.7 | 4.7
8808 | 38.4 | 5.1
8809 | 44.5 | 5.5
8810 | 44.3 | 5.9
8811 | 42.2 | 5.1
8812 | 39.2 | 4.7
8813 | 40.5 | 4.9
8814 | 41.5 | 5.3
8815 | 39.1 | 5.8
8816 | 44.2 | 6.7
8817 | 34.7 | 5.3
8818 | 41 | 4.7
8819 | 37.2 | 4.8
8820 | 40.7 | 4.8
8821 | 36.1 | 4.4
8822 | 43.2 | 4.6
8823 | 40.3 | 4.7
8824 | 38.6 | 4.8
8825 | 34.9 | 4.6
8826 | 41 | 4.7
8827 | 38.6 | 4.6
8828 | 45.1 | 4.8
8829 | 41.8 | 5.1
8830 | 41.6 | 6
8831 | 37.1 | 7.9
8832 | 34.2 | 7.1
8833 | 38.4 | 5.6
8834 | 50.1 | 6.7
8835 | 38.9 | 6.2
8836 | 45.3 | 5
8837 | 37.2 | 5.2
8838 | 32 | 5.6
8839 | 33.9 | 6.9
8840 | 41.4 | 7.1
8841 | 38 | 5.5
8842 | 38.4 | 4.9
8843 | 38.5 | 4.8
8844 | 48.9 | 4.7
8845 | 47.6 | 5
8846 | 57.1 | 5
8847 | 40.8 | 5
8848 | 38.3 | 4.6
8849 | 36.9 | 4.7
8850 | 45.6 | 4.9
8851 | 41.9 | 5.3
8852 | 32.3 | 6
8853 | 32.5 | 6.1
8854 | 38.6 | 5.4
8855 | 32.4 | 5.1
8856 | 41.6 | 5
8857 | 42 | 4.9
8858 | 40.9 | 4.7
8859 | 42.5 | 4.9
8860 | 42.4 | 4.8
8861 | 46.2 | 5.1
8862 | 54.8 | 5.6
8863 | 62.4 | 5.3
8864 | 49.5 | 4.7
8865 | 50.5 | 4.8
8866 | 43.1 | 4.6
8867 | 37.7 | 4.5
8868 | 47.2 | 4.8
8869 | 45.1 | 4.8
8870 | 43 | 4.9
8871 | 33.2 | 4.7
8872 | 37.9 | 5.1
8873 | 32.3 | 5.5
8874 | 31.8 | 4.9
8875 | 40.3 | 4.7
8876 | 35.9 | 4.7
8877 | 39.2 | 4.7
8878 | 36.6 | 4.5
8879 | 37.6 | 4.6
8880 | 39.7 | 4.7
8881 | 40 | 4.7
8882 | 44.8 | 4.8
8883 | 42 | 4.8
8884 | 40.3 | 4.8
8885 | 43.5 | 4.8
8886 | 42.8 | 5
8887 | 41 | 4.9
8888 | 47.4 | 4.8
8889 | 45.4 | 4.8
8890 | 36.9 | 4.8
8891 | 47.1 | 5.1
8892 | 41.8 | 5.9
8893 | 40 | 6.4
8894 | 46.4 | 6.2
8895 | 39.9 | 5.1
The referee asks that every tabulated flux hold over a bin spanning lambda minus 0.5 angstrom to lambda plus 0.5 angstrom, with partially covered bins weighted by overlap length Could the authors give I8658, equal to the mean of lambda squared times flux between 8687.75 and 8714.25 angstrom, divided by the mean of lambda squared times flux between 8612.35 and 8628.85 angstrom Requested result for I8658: 1.0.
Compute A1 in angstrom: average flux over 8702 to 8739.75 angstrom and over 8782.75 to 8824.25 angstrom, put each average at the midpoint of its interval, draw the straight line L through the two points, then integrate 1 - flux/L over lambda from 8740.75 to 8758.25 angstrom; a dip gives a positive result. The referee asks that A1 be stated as -0.74 angstrom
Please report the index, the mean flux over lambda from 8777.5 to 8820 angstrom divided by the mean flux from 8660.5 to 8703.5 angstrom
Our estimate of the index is 1.01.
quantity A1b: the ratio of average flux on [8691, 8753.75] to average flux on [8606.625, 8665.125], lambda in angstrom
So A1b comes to 1.02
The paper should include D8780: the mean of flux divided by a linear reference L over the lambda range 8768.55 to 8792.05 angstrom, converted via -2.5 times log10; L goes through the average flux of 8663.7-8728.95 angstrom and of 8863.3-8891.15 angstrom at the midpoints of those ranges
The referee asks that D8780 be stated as 0.013 mag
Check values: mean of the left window 41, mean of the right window 41.2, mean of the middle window 40.6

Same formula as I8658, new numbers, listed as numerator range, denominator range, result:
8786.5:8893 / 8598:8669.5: 1.05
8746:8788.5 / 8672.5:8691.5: 1.07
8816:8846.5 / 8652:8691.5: 1.08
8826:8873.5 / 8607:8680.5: 1.06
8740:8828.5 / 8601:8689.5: 1.04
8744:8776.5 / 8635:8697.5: 1.06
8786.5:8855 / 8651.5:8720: 1.03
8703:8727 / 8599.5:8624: 1.00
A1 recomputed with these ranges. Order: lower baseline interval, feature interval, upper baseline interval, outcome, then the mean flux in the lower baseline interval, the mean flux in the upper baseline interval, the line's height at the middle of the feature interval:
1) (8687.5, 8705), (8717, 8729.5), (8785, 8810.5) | 0.6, 41.6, 41.2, 41.5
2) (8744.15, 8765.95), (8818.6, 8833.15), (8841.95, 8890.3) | 0.9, 42.3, 41.8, 42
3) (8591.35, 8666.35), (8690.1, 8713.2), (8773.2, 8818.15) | -0.5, 41.6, 40.9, 41.3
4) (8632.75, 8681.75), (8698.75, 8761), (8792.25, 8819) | -1.4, 39.9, 41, 40.4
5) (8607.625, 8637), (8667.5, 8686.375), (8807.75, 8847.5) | 0.7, 42.6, 40.7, 42.1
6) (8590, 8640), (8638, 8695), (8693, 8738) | 2.6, 42.5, 41.4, 41.9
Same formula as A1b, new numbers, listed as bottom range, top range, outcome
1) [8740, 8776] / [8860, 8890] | 1.01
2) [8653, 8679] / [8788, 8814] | 1.07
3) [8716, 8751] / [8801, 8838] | 0.98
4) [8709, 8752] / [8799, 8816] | 0.99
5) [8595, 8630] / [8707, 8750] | 0.95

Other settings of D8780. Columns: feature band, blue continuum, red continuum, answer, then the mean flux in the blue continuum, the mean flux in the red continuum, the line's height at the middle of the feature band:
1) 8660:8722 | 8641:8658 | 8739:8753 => 0.06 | 42.4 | 43.7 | 42.9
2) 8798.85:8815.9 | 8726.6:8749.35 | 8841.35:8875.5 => 0.02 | 40.5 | 42.2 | 41.5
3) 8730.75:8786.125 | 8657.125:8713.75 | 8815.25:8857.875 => -0.04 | 40.2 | 40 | 40.1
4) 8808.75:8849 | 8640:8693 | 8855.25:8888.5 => 0.03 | 39.8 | 42.2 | 41.7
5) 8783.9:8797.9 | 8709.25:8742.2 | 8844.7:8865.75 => 0.01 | 40.5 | 43.6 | 42.1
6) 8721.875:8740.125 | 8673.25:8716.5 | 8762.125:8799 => 0.04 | 41.6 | 41.5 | 41.5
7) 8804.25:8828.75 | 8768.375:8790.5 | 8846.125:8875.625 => 0.03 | 40.6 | 41.7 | 41.1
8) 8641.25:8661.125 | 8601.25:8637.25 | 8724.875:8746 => 0.04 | 42.3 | 40.8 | 41.9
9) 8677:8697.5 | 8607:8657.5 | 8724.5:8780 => 0.02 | 42.2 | 41.6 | 41.9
